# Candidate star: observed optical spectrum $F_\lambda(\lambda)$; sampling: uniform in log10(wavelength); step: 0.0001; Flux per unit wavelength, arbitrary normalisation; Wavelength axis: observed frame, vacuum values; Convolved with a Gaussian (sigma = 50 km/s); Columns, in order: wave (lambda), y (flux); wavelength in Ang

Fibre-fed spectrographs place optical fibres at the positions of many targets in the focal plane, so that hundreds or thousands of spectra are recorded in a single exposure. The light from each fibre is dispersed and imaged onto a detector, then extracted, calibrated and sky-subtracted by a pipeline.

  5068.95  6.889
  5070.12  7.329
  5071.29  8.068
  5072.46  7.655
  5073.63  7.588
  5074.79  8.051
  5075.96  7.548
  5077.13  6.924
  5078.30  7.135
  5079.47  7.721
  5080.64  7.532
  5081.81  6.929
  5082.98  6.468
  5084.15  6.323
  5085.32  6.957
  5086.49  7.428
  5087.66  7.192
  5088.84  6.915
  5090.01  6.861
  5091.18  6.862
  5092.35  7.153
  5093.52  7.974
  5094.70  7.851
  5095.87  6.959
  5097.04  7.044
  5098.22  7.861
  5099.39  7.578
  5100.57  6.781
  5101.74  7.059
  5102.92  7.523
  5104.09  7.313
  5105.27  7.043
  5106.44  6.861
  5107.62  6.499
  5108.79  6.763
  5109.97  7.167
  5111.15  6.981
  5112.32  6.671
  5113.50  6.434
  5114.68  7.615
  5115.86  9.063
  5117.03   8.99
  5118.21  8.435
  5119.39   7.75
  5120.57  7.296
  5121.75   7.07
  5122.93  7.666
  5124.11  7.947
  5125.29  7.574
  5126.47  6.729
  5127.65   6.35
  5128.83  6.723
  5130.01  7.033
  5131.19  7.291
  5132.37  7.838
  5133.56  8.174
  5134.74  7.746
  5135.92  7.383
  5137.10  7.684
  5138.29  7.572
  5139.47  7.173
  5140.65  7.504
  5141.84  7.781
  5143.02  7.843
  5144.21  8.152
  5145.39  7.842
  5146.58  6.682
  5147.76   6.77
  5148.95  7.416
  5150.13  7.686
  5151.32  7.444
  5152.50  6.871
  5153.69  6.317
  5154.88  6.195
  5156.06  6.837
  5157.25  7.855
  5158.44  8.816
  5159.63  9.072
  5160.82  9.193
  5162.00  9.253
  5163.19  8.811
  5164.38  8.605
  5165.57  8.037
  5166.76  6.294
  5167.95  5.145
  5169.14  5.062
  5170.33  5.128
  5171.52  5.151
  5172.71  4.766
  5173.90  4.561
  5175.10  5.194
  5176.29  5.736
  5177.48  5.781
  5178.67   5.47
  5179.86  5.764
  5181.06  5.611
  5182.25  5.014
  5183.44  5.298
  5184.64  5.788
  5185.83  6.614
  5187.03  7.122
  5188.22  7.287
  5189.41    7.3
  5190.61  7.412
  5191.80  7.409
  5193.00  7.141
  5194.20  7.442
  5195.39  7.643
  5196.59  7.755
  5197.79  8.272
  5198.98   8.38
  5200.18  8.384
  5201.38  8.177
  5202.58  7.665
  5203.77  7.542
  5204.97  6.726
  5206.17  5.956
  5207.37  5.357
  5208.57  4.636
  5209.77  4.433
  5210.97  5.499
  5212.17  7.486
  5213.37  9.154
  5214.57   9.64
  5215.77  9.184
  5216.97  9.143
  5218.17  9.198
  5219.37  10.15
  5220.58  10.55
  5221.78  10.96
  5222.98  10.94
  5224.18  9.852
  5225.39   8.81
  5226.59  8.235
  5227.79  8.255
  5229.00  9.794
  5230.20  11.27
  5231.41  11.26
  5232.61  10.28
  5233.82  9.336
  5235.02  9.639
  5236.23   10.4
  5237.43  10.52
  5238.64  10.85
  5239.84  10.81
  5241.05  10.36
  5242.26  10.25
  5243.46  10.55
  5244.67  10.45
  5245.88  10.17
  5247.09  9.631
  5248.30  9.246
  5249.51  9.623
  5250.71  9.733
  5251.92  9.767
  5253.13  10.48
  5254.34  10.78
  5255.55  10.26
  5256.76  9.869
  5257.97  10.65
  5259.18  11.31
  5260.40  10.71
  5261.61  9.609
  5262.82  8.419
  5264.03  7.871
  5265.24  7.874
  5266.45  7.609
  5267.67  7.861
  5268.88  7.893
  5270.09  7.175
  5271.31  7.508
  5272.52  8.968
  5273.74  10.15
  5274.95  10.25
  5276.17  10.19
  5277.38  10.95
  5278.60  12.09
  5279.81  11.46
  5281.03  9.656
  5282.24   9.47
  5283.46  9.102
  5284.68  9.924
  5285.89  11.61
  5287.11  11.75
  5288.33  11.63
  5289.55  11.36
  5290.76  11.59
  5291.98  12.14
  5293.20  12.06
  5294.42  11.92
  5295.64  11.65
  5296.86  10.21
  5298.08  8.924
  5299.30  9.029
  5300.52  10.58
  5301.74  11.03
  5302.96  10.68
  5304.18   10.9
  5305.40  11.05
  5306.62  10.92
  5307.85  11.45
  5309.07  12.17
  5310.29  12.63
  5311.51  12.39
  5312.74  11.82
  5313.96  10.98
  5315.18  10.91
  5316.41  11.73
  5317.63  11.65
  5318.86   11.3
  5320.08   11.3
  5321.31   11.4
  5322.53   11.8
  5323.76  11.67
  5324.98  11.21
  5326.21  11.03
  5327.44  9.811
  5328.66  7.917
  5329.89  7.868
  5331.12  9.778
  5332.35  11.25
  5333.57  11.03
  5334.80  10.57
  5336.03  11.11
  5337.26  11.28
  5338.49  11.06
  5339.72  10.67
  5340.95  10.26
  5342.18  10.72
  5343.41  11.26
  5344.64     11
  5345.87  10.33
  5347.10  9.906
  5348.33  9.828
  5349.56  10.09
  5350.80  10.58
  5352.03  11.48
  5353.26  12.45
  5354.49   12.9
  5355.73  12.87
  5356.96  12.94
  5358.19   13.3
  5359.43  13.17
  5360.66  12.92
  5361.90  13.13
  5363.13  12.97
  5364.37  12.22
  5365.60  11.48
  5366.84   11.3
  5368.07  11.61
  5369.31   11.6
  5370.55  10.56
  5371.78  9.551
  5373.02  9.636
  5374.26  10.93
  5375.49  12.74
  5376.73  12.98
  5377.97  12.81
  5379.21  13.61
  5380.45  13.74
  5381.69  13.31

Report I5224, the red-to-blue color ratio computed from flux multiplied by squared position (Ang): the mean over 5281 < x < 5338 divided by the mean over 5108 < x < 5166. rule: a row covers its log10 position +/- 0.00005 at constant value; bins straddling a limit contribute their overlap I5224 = 1.54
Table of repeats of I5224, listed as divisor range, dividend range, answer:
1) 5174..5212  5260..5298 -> 1.58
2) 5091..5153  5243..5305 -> 1.45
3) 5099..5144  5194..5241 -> 1.23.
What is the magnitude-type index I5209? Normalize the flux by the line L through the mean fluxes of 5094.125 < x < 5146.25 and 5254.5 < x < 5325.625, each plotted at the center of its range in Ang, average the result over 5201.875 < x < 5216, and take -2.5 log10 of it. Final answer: 0.30 mag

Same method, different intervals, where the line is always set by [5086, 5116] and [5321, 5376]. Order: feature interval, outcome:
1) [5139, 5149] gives 0.06 mag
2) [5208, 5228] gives 0.06 mag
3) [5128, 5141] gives 0.04 mag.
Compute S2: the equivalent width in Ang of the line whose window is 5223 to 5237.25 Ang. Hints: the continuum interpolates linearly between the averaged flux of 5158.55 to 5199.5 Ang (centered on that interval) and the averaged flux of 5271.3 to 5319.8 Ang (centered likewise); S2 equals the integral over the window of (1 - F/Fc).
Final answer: -2.03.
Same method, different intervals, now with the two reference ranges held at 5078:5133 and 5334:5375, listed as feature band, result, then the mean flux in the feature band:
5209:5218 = 1.3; 7.8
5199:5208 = 1.7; 7.18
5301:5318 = -1.3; 11.4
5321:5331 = 0.6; 10.3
